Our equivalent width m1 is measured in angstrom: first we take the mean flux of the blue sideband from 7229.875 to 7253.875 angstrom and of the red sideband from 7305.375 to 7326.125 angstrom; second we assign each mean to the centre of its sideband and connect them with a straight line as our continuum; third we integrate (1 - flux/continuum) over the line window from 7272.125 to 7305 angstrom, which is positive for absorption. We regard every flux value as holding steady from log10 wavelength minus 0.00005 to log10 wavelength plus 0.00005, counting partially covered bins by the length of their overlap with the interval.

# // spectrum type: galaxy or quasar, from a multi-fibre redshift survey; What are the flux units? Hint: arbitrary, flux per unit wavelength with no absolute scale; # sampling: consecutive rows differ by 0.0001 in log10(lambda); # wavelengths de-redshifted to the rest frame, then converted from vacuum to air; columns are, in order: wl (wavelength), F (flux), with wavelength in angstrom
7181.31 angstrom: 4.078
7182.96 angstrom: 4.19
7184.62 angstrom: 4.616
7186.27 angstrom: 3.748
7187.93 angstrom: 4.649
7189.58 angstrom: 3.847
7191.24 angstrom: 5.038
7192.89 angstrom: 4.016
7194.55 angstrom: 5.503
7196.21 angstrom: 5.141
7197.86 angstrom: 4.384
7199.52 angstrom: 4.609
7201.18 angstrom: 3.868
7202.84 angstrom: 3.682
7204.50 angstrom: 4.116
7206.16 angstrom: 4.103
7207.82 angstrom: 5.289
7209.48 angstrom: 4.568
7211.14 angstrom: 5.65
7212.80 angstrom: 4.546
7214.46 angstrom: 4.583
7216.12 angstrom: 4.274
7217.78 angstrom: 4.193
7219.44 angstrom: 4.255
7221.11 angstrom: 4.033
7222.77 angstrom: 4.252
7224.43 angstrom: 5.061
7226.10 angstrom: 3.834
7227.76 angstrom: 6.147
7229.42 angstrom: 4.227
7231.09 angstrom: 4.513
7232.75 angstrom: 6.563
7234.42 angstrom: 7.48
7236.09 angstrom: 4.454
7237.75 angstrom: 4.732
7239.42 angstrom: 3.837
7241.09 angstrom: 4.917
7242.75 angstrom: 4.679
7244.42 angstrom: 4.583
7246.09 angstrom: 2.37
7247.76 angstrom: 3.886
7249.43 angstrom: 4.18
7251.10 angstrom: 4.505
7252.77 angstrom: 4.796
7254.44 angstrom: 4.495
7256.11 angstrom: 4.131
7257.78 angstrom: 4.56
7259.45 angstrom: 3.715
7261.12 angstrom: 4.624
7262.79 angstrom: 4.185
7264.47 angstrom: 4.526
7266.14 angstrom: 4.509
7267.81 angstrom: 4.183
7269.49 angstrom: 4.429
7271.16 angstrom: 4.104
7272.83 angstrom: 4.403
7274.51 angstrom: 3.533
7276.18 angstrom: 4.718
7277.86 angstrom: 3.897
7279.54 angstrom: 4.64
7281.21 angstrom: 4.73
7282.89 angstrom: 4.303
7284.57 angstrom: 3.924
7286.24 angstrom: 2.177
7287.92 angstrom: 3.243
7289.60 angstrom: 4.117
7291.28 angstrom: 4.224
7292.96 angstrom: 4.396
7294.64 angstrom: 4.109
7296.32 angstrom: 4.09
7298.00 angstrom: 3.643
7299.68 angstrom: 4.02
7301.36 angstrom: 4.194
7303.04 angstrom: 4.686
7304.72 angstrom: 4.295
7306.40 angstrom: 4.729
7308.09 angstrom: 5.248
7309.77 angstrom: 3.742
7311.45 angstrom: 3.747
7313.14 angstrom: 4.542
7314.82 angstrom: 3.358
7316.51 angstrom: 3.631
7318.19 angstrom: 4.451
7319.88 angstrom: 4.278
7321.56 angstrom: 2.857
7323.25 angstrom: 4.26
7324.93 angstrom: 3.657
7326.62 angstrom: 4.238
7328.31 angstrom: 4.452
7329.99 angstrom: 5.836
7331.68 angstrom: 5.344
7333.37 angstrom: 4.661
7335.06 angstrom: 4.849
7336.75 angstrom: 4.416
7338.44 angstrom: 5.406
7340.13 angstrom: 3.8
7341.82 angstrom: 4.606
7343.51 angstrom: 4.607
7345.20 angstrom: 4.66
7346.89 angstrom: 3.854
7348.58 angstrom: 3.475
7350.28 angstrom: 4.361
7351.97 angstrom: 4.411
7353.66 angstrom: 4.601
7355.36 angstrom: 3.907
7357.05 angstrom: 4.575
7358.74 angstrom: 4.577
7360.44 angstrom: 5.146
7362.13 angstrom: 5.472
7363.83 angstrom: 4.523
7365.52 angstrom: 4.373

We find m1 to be 1.6 angstrom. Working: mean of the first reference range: 4.67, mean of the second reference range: 4.05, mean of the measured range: 4.06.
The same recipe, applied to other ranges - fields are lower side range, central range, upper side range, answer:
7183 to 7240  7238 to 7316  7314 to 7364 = 5.98 angstrom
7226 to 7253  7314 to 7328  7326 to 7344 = 2.60 angstrom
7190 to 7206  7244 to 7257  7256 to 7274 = 0.68 angstrom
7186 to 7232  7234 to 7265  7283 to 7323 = -0.86 angstrom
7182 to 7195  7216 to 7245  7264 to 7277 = -2.93 angstrom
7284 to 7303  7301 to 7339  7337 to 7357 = -2.54 angstrom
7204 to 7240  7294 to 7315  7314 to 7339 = 1.14 angstrom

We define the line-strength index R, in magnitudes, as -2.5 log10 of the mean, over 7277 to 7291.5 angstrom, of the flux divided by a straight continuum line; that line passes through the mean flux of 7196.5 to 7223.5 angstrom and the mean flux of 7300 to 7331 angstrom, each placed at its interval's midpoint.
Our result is 0.10 mag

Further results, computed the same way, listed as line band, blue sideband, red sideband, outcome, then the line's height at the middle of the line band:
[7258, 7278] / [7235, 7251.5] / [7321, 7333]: 0.01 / 4.31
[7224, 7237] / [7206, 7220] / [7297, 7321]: -0.16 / 4.55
